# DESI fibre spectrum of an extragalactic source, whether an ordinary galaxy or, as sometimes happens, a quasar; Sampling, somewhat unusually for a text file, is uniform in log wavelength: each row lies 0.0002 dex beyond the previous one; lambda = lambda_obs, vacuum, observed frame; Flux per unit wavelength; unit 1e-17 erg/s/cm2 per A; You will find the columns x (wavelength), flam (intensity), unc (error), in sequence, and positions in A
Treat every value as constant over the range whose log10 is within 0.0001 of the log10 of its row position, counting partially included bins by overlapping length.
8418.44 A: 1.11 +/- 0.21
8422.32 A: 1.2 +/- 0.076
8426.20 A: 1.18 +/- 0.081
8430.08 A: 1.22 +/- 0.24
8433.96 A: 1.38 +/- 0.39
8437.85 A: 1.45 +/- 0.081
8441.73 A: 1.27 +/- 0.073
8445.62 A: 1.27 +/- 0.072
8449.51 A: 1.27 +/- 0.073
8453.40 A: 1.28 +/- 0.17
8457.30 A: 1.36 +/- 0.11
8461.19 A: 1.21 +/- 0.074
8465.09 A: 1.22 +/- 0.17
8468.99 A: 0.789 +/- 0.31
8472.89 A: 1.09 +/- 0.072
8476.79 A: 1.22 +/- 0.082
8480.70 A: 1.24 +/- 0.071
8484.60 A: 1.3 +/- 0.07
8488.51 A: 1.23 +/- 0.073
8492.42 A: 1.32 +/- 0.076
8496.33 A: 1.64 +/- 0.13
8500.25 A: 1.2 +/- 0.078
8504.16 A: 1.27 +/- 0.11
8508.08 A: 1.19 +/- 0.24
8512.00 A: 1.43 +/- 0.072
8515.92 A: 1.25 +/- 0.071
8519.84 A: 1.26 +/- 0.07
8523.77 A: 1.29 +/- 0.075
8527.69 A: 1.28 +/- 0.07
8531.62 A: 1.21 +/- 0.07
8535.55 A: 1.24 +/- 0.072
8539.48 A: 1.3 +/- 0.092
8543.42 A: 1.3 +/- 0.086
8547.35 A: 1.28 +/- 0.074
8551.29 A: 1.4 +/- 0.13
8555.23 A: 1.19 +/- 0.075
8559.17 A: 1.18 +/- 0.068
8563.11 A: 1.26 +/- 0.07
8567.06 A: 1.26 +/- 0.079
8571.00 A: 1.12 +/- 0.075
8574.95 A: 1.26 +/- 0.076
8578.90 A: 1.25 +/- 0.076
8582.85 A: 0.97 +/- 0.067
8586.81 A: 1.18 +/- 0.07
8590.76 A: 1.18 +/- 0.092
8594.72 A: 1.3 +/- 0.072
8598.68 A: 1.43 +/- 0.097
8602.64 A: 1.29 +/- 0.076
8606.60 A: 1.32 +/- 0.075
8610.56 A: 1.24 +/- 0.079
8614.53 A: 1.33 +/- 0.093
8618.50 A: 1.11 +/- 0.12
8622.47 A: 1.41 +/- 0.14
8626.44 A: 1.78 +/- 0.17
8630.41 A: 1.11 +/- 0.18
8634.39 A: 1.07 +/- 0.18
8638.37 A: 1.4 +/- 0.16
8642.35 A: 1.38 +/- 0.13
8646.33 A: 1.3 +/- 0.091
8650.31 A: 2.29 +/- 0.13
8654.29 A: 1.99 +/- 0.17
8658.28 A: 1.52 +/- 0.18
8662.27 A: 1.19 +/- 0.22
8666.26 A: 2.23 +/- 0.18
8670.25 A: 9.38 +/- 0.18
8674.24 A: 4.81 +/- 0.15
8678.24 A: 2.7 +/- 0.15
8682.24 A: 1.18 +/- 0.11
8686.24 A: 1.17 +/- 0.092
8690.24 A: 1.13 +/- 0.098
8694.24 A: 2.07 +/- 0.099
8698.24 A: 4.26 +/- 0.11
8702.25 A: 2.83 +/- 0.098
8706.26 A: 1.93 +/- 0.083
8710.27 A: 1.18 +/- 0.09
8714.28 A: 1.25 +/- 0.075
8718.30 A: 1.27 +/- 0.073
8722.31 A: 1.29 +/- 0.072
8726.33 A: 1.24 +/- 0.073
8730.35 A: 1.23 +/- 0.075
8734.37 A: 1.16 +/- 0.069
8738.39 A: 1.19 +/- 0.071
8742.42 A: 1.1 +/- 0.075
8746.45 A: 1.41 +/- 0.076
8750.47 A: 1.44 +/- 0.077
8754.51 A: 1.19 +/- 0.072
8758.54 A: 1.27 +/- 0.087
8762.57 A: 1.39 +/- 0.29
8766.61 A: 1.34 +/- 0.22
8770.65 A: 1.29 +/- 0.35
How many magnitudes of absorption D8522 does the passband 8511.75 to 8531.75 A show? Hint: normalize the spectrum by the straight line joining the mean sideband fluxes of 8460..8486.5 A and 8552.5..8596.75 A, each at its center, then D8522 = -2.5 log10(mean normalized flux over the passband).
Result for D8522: -0.10 mag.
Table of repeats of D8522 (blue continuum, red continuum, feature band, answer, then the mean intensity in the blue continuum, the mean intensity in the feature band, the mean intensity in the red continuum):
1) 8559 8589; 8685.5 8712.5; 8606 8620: 0.18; 1.19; 1.25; 2.12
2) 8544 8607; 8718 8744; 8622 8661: -0.23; 1.24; 1.52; 1.21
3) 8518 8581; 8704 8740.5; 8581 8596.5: 0.10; 1.25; 1.16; 1.31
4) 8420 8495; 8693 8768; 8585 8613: 0.11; 1.24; 1.28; 1.58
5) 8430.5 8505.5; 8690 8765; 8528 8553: 0.05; 1.26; 1.29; 1.58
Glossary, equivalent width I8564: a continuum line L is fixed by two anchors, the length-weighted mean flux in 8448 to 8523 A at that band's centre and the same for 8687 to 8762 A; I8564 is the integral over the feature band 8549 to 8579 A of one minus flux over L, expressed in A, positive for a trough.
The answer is 2.6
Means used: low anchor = 1.25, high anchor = 1.57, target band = 1.24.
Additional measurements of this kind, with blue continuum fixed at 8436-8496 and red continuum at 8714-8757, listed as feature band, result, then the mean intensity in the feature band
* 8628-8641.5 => 0.2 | 1.23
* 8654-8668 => -4.9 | 1.69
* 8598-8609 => -0.7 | 1.33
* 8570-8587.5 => 1.3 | 1.16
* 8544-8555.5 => -0.5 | 1.31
